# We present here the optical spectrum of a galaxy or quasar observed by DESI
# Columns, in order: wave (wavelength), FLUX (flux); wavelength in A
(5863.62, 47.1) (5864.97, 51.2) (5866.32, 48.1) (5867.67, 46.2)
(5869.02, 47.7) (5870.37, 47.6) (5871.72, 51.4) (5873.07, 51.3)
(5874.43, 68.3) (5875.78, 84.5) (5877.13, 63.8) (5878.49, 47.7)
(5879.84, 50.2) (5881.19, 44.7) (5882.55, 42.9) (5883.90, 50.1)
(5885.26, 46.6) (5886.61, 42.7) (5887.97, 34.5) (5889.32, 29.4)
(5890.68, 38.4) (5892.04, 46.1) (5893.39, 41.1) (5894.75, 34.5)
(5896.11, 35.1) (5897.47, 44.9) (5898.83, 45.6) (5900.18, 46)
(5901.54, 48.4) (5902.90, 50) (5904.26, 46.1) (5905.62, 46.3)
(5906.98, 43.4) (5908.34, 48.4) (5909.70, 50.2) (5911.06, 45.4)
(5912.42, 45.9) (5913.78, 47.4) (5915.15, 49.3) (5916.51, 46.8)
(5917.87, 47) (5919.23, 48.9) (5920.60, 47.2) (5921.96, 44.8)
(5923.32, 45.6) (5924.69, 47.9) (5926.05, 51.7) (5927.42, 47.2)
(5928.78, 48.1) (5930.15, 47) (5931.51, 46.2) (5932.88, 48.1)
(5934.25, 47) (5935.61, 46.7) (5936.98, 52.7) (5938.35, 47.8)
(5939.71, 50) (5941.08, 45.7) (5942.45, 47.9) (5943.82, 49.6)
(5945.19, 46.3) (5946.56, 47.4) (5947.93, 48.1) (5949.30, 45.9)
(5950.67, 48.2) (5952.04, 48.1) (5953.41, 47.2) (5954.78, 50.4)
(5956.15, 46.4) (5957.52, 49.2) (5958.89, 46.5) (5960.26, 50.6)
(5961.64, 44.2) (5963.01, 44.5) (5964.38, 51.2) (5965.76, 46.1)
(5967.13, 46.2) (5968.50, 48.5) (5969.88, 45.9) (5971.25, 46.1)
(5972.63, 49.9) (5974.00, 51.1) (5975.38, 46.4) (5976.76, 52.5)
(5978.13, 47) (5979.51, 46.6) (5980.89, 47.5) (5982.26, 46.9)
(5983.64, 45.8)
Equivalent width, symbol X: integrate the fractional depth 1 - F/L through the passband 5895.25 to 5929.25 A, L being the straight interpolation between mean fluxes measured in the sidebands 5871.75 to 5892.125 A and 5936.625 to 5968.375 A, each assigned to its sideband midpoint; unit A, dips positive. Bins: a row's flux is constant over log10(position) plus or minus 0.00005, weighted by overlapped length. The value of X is 1.50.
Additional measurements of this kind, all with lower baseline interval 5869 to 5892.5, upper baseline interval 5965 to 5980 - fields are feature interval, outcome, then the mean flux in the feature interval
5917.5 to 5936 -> 0.5 A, 47.4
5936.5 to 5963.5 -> 0.2 A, 47.8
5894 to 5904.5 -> 1.1 A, 43.7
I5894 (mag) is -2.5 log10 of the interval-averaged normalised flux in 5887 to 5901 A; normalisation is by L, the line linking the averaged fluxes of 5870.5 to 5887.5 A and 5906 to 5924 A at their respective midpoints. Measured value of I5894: 0.26 mag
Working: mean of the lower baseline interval 53.2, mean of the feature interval 39.7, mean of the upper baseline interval 46.9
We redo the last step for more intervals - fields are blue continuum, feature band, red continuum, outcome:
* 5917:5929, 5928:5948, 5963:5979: -0.004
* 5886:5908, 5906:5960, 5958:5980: -0.064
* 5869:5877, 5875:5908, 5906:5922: 0.175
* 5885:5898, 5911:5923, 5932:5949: -0.080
